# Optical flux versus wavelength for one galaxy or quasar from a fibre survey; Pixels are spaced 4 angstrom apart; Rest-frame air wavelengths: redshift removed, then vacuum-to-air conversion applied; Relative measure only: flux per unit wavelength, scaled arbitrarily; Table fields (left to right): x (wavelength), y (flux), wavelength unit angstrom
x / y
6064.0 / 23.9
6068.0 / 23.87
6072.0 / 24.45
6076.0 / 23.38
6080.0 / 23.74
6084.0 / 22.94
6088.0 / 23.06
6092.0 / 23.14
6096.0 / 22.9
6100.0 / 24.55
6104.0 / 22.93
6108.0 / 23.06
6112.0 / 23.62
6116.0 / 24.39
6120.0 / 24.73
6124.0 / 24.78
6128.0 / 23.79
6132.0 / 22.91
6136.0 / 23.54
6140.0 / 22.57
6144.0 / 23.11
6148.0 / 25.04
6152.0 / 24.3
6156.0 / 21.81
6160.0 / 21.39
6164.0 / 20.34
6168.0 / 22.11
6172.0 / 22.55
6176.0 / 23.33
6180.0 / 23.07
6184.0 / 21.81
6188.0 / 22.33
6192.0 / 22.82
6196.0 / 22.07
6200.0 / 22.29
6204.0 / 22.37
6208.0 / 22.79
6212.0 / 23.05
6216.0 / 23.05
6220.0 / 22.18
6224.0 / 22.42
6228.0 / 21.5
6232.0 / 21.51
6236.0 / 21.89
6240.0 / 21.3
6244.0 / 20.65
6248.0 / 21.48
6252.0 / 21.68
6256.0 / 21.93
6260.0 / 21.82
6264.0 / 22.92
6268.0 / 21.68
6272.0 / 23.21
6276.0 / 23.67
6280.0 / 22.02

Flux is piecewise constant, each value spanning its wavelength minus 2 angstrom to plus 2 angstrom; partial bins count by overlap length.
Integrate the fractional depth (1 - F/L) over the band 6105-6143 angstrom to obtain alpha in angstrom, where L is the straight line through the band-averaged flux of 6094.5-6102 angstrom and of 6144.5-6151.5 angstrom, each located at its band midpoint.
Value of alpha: 0.7 angstrom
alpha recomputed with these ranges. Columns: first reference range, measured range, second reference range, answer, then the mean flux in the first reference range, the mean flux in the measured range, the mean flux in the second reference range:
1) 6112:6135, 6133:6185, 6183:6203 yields 1.0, 24.1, 22.7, 22.3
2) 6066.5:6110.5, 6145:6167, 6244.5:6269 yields 0.2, 23.5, 22.6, 21.9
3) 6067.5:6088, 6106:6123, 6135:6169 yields -0.6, 23.6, 24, 22.7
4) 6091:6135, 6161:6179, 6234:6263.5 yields 0.6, 23.7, 22.1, 21.6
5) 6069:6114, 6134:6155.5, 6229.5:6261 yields -0.8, 23.4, 23.6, 21.5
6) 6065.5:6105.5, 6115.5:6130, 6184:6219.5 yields -0.8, 23.5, 24.4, 22.5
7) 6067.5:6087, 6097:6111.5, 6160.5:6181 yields -0.2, 23.6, 23.5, 22.2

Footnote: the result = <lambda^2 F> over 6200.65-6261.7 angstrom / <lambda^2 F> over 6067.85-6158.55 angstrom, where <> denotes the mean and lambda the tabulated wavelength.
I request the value 0.97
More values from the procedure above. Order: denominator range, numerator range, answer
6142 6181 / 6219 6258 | 0.98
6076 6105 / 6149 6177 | 0.98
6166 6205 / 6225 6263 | 0.98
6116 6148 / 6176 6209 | 0.96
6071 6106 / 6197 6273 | 0.99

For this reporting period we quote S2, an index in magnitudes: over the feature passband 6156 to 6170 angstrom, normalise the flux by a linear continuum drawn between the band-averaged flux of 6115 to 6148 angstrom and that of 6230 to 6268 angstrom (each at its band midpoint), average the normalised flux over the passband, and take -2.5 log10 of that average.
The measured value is 0.09 mag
